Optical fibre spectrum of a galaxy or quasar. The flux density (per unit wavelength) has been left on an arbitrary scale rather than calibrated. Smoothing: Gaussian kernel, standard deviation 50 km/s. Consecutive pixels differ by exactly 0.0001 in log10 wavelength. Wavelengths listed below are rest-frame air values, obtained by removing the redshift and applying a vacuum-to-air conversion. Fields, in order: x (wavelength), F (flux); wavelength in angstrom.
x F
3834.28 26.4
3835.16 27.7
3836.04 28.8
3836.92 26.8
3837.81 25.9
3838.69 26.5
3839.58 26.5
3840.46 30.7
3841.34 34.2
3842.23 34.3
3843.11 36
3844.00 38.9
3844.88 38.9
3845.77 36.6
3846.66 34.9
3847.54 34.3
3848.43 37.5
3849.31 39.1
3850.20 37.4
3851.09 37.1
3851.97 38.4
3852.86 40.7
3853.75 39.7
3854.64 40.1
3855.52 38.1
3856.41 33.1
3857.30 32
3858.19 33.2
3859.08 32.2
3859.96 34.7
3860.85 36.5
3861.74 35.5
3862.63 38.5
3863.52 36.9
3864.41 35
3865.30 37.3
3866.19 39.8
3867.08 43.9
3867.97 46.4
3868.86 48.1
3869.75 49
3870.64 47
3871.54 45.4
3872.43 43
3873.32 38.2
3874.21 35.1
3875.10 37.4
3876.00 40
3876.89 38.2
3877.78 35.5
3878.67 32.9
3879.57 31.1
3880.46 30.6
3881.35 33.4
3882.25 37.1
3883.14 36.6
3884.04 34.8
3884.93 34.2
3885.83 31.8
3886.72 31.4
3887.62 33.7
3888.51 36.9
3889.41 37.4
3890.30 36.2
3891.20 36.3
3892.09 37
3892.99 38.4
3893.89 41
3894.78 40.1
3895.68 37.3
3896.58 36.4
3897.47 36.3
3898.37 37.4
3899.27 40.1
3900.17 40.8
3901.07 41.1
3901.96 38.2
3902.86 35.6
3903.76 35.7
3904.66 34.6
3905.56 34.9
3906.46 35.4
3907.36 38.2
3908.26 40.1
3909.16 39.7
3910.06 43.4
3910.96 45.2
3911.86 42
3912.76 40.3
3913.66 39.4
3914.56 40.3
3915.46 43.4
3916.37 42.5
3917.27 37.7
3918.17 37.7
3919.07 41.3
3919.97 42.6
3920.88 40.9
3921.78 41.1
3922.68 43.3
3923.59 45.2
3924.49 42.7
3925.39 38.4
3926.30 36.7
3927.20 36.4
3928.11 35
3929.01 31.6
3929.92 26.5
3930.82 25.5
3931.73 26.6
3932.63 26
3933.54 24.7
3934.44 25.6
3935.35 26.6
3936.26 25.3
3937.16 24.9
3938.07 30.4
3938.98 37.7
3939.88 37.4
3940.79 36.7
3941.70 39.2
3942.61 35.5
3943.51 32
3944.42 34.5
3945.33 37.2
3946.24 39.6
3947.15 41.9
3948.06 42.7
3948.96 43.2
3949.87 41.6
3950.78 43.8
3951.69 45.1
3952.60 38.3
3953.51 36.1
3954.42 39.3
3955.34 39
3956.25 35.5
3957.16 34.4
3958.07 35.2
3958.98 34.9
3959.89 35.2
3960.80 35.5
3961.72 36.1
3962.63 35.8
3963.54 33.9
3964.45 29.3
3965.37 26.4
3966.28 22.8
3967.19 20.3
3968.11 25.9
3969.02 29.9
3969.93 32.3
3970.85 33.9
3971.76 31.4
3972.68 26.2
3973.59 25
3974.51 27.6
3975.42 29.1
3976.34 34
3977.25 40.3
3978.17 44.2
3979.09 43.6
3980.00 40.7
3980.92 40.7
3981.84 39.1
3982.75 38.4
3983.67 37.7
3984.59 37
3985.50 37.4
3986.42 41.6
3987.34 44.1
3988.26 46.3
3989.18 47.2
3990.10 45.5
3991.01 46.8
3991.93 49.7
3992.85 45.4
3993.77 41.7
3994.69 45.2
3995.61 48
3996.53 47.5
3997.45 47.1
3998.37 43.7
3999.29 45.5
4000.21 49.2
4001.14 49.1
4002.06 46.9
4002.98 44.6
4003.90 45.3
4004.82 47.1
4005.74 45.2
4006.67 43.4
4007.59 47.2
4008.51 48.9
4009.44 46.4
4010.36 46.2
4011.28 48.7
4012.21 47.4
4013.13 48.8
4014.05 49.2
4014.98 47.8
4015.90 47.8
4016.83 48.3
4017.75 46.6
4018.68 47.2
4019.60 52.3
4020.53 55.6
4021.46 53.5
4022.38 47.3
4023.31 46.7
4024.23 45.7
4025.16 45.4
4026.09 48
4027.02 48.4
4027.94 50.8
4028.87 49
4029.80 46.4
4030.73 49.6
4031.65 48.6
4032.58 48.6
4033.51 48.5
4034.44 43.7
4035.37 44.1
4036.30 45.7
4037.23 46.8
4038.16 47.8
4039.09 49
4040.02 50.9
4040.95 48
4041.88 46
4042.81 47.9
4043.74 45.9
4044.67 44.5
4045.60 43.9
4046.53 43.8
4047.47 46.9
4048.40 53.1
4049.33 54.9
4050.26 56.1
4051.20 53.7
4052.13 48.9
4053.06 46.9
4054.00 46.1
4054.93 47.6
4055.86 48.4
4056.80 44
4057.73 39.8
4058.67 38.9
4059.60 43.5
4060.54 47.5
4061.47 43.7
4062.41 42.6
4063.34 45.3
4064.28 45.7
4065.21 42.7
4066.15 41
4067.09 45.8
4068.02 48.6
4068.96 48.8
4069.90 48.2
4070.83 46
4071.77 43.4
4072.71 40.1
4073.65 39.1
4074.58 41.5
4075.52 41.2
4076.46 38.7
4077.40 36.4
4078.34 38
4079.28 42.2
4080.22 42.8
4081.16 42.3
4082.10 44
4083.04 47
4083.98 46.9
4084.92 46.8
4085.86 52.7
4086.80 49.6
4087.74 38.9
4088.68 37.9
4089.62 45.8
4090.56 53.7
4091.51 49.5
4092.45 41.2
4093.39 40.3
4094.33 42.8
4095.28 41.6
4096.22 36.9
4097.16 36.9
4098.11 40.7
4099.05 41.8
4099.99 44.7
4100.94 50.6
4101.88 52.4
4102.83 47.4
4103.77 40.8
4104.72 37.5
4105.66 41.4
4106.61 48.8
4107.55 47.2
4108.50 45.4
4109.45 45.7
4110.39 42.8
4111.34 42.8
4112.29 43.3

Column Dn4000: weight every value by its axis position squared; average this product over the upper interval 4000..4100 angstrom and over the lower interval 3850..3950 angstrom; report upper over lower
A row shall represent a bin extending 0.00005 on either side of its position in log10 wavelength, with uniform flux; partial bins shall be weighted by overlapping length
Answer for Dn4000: 1.33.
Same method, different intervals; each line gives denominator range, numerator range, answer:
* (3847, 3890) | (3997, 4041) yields 1.38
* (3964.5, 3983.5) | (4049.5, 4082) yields 1.42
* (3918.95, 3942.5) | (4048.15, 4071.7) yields 1.46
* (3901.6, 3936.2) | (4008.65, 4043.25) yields 1.38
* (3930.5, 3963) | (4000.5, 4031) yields 1.42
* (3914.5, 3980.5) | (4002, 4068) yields 1.41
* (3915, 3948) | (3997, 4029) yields 1.41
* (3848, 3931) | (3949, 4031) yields 1.16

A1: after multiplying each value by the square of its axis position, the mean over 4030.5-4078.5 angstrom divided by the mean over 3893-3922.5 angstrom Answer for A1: 1.2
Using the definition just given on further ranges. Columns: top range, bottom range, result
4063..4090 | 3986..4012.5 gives 0.98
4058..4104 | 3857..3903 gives 1.29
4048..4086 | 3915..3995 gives 1.31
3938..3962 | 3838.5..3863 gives 1.12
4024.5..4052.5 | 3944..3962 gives 1.31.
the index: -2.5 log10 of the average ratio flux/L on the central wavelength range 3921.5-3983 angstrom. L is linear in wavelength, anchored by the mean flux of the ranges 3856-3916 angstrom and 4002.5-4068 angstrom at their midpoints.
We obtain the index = 0.21 mag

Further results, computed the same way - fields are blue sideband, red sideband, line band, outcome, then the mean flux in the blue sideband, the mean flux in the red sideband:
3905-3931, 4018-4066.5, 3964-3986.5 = 0.275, 39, 47.3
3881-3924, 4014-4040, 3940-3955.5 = 0.077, 38.4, 48.2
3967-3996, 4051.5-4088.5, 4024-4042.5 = -0.144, 38.2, 44.1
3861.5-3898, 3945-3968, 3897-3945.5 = 0.012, 37.8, 36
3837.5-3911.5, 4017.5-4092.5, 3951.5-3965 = 0.150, 37.1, 46.2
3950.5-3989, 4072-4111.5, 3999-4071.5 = -0.190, 35.4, 43.5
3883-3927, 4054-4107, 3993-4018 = -0.127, 38.6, 43.8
